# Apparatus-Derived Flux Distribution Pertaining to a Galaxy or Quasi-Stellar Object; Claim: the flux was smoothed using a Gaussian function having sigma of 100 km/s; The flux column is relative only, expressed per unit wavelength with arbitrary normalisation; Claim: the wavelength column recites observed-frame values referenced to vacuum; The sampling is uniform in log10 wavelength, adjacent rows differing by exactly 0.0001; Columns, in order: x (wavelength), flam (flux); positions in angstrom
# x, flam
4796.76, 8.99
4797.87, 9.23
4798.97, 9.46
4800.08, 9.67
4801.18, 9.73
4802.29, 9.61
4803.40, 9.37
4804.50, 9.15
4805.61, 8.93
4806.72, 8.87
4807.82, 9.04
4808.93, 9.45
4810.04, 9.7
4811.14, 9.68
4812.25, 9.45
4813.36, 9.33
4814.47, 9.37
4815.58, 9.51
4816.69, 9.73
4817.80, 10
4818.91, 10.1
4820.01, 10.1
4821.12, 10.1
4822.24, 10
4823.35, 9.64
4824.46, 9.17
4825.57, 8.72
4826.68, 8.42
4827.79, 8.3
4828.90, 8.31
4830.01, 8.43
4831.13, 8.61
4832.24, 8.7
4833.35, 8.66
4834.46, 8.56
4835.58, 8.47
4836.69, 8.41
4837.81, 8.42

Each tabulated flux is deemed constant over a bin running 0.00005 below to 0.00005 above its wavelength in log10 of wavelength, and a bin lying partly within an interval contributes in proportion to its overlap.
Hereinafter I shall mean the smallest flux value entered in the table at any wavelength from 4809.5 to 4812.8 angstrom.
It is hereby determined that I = 9.45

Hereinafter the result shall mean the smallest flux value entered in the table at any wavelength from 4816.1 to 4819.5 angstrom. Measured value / 9.73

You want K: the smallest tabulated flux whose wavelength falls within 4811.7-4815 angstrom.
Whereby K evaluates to 9.33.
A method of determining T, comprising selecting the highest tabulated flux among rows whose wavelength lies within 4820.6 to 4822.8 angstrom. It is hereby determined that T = 10.1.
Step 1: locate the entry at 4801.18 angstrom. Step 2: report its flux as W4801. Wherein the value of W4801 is 9.73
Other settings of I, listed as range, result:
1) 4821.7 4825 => 9.17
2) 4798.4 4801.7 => 9.46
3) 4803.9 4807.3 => 8.87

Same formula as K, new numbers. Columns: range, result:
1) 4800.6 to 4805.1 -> 9.15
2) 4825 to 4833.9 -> 8.3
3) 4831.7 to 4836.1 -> 8.47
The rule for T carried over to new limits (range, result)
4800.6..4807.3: 9.73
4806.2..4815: 9.7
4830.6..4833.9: 8.7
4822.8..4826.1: 9.64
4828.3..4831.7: 8.61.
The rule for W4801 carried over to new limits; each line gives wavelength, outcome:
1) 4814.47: 9.37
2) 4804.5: 9.15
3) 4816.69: 9.73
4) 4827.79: 8.3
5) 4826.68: 8.42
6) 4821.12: 10.1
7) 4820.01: 10.1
